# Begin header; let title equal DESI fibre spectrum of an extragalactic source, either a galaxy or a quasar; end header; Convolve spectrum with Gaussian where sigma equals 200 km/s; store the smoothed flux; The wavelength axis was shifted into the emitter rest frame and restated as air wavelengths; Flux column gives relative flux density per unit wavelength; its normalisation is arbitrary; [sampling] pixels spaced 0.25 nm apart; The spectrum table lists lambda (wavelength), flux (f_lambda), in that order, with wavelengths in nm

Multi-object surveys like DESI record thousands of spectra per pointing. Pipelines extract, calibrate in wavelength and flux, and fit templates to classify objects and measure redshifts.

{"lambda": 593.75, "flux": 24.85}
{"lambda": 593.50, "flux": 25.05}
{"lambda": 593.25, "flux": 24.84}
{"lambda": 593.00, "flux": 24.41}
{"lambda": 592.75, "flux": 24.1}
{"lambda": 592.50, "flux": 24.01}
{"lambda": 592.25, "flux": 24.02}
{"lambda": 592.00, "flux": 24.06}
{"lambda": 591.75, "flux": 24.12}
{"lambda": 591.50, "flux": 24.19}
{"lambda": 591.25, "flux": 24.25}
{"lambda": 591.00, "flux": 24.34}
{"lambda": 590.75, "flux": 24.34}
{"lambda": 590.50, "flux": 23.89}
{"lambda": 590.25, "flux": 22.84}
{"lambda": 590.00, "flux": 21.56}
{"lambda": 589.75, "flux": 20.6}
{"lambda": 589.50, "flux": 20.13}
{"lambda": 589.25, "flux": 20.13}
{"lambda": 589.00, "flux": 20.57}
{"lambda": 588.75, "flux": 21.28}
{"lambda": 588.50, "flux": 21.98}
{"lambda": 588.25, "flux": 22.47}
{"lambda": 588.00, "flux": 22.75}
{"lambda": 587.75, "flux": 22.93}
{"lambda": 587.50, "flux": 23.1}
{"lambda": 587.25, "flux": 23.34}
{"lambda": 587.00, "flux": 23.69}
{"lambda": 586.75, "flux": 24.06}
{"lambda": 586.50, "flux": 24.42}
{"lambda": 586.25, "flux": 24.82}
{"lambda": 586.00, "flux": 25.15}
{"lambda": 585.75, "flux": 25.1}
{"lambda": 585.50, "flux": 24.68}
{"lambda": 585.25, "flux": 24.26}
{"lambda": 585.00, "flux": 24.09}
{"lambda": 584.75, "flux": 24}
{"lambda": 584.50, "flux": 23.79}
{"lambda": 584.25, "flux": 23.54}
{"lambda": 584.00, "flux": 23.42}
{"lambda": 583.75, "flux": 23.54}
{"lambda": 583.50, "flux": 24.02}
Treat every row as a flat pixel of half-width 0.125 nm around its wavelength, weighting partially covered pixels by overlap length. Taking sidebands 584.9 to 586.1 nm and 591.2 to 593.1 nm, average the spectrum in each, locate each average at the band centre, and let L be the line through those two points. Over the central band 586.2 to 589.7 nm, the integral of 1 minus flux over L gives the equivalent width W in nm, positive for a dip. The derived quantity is 0.29 nm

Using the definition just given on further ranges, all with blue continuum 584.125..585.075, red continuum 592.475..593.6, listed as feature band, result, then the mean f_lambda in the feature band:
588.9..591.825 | 0.21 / 22.6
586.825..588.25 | 0.06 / 23.1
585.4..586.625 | -0.05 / 24.8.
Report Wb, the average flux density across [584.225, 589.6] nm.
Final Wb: 23.2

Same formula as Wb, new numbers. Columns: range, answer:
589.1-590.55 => 21.4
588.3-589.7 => 20.9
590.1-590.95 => 23.7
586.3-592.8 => 23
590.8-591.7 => 24.3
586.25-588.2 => 23.5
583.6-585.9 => 24.1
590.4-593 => 24.1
